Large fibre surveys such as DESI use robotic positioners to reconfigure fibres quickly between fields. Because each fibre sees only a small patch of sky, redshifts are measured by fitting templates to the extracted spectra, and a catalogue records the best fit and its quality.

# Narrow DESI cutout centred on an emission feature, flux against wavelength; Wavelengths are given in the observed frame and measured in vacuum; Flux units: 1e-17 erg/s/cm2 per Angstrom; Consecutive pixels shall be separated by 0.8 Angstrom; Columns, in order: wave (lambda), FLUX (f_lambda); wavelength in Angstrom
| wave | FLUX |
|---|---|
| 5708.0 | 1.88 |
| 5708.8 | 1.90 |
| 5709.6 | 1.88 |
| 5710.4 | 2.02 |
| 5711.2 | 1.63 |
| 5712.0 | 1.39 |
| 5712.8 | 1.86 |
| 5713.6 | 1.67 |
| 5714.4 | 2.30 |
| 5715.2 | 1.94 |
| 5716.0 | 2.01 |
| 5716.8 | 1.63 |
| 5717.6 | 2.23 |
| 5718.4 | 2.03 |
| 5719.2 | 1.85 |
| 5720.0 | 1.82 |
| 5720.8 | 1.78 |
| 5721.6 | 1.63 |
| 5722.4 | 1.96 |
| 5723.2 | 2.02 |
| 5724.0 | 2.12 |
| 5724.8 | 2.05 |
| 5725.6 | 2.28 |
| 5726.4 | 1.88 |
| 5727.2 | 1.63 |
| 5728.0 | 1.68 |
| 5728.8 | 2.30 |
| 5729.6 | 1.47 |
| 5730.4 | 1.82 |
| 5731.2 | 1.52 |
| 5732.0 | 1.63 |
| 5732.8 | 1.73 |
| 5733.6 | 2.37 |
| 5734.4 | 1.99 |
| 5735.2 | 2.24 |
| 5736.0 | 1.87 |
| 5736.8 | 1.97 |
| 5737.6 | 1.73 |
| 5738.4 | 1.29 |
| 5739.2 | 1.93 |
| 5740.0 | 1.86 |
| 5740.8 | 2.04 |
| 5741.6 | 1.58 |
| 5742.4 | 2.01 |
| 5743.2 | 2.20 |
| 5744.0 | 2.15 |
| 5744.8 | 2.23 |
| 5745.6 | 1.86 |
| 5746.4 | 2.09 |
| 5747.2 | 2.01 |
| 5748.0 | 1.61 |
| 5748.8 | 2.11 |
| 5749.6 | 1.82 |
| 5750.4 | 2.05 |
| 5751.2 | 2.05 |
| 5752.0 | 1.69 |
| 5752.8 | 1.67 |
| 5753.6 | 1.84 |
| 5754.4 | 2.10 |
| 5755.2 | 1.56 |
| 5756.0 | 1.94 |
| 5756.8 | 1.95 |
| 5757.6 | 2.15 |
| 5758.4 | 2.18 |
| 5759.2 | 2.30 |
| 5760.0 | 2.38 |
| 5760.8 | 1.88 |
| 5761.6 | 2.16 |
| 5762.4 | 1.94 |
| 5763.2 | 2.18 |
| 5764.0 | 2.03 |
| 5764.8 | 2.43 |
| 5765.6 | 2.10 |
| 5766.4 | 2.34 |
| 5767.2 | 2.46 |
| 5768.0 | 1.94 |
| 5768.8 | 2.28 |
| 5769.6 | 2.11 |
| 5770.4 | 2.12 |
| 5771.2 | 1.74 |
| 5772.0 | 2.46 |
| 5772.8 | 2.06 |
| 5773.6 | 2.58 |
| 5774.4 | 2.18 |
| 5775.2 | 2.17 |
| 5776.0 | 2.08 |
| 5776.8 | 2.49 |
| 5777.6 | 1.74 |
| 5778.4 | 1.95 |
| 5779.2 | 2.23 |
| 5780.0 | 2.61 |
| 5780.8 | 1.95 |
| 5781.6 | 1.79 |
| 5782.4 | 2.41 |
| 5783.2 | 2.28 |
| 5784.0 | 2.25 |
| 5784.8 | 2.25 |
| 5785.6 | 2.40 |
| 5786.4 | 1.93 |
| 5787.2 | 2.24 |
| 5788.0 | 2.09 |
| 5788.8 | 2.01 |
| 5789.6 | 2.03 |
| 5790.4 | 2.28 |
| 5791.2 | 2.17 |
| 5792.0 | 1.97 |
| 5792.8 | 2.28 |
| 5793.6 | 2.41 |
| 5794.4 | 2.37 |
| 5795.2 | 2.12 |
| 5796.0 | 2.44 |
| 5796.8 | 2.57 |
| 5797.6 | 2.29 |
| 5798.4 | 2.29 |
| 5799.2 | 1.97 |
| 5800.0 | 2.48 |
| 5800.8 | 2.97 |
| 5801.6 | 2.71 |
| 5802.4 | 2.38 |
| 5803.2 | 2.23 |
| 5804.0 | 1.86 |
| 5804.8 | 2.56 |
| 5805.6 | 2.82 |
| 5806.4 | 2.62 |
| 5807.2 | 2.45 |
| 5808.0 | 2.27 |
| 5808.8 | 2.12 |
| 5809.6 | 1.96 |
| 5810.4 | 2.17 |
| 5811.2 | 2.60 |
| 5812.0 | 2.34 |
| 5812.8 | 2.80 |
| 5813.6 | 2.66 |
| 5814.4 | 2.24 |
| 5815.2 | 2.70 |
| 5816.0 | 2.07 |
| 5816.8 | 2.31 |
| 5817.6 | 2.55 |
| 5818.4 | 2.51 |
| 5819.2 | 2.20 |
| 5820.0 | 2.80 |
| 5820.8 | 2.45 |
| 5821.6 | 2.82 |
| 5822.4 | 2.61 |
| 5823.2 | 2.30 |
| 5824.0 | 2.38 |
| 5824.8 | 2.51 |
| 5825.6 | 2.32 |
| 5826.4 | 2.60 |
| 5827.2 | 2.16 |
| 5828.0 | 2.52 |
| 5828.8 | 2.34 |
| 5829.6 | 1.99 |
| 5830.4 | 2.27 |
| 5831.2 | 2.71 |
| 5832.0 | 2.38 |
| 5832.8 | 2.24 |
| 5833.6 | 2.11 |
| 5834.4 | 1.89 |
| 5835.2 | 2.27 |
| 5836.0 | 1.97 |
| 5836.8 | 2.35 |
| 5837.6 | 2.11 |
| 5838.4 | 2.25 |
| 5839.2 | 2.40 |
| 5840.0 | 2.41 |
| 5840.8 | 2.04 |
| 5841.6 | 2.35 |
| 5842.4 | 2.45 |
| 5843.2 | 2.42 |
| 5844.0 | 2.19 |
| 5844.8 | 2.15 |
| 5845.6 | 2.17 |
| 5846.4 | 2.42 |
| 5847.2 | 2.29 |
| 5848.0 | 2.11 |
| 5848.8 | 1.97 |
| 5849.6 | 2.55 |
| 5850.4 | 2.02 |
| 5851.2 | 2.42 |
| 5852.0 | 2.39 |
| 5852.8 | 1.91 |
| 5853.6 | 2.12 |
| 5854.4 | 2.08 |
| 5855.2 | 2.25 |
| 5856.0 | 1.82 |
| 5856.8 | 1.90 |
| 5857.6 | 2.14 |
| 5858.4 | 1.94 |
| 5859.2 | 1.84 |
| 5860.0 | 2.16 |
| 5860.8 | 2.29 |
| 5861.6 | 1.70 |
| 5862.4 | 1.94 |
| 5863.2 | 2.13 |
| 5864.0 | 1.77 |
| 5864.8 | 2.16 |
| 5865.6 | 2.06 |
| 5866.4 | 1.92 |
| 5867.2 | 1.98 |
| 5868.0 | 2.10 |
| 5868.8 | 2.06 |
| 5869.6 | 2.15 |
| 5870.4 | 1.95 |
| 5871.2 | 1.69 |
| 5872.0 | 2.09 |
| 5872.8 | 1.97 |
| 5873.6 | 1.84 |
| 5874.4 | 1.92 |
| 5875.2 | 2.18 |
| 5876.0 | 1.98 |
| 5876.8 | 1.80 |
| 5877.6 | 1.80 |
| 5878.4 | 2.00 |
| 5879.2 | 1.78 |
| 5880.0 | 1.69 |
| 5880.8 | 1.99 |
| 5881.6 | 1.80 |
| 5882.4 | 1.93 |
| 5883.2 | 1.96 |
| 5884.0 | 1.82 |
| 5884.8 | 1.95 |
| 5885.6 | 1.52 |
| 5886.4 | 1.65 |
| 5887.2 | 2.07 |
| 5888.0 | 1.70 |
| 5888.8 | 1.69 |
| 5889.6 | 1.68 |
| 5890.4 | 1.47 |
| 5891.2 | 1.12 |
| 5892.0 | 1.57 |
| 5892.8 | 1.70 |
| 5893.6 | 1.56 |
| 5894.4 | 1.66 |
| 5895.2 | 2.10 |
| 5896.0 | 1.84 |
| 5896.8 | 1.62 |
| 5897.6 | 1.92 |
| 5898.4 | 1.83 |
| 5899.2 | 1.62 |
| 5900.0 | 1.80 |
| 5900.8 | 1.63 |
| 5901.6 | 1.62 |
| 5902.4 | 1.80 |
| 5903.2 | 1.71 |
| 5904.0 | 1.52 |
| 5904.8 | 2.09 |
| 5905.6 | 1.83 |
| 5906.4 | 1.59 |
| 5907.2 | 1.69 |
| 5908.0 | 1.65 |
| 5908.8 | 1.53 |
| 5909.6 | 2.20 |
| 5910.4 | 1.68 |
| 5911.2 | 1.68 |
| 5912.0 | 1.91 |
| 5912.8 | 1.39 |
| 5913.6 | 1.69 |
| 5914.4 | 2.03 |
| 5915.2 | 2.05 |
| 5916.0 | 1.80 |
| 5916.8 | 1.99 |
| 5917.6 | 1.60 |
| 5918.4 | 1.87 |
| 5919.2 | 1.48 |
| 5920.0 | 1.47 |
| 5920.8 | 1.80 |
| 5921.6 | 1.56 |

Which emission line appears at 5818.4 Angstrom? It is C III]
